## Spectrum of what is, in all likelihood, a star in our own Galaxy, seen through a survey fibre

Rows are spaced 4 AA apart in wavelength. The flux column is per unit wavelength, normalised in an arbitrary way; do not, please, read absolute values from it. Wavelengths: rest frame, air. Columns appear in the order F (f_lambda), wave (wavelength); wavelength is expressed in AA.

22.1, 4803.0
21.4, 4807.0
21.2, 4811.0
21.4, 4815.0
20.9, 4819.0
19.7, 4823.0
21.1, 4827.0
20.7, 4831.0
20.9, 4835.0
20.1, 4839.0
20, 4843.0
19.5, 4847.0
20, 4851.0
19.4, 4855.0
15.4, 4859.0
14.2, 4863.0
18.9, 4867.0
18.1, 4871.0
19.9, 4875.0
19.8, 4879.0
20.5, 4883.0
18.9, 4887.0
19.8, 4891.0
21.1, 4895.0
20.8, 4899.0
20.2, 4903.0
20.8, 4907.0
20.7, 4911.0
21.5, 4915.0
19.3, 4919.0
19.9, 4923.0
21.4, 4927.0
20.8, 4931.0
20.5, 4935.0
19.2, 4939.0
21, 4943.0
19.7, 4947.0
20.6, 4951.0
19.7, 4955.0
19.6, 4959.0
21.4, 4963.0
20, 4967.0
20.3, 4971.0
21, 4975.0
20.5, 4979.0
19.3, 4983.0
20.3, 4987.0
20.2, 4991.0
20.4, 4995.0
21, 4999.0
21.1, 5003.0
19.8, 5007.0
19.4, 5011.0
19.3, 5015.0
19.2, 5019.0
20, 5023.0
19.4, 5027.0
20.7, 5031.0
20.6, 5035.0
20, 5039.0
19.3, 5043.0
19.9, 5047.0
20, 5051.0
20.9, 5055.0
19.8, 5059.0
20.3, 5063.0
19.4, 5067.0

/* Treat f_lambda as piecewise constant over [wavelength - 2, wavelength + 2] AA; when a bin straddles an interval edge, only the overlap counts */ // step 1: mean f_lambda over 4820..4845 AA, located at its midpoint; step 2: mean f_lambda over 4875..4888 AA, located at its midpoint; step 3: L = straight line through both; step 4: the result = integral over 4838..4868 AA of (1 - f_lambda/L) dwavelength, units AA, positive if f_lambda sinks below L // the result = 2.7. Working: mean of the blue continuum 20.4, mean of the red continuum 19.8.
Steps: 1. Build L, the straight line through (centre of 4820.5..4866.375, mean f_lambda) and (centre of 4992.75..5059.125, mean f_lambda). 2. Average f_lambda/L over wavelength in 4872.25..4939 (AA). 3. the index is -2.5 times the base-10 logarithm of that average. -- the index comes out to -0.04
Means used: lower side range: 19.2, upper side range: 20.1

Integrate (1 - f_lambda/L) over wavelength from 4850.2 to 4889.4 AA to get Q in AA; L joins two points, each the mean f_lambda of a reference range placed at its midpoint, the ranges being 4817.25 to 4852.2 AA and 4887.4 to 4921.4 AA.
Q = 3.7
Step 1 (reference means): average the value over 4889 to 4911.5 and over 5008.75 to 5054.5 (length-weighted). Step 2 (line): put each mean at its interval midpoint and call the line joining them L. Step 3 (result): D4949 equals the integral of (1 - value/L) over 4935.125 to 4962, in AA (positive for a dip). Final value 0.3 AA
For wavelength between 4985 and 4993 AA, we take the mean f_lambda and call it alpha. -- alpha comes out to 20.2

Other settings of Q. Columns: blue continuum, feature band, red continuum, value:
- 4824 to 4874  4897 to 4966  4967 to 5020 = -2.57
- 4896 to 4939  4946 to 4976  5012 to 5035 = -0.08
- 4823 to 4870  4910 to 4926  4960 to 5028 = -0.63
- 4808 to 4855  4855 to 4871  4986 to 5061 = 2.82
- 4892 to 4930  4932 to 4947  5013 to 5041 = 0.17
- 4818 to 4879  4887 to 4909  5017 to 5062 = -1.08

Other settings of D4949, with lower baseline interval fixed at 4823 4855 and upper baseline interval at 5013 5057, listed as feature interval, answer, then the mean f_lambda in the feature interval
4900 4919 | -0.5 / 20.6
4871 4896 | 0.4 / 19.8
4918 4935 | -0.3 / 20.4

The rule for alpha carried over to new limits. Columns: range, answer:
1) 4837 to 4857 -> 19.8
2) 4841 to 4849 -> 19.8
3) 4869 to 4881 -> 19.3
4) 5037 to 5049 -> 19.7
